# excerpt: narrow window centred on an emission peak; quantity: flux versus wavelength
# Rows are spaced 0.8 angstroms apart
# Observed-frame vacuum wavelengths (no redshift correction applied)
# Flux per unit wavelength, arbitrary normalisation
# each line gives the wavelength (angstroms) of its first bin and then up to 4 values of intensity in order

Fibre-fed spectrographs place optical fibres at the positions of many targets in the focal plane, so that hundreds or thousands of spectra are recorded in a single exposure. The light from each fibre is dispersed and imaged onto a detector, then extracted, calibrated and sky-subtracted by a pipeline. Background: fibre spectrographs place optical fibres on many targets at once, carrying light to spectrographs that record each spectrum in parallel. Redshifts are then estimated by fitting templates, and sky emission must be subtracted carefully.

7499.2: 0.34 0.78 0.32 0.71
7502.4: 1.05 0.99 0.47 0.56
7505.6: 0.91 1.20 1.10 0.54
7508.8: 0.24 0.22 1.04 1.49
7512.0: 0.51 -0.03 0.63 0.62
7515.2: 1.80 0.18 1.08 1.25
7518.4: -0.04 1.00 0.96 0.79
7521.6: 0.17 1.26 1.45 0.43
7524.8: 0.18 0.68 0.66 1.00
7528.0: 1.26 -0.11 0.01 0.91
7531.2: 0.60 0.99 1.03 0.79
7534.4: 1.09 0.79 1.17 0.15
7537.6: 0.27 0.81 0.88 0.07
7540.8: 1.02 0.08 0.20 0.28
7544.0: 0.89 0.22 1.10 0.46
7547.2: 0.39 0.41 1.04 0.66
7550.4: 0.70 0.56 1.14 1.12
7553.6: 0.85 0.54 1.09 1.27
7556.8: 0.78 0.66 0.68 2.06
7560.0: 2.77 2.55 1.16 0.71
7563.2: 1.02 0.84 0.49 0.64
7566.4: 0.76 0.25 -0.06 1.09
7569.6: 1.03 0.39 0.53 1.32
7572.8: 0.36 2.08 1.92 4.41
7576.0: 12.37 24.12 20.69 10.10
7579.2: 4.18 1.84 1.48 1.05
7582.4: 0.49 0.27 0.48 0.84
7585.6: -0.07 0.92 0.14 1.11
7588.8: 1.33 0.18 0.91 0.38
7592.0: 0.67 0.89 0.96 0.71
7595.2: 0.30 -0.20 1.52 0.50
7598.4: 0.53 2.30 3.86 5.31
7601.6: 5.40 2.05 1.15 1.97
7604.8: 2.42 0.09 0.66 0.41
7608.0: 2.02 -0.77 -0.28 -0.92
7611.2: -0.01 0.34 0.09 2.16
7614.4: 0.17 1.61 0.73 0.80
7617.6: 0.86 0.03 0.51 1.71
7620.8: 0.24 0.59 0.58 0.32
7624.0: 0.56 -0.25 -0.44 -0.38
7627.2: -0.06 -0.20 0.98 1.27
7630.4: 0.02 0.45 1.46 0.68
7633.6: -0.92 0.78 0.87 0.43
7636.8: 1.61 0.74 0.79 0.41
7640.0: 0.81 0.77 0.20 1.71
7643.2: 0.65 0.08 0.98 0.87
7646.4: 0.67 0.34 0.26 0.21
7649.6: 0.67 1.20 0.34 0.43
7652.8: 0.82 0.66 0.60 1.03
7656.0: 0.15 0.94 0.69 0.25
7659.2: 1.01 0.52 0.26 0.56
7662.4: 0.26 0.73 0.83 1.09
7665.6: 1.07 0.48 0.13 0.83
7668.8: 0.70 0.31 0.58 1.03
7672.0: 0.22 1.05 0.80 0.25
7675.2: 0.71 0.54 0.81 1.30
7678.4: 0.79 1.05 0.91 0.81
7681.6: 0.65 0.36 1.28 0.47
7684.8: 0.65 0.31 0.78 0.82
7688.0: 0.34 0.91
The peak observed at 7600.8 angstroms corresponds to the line [N II] 6583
